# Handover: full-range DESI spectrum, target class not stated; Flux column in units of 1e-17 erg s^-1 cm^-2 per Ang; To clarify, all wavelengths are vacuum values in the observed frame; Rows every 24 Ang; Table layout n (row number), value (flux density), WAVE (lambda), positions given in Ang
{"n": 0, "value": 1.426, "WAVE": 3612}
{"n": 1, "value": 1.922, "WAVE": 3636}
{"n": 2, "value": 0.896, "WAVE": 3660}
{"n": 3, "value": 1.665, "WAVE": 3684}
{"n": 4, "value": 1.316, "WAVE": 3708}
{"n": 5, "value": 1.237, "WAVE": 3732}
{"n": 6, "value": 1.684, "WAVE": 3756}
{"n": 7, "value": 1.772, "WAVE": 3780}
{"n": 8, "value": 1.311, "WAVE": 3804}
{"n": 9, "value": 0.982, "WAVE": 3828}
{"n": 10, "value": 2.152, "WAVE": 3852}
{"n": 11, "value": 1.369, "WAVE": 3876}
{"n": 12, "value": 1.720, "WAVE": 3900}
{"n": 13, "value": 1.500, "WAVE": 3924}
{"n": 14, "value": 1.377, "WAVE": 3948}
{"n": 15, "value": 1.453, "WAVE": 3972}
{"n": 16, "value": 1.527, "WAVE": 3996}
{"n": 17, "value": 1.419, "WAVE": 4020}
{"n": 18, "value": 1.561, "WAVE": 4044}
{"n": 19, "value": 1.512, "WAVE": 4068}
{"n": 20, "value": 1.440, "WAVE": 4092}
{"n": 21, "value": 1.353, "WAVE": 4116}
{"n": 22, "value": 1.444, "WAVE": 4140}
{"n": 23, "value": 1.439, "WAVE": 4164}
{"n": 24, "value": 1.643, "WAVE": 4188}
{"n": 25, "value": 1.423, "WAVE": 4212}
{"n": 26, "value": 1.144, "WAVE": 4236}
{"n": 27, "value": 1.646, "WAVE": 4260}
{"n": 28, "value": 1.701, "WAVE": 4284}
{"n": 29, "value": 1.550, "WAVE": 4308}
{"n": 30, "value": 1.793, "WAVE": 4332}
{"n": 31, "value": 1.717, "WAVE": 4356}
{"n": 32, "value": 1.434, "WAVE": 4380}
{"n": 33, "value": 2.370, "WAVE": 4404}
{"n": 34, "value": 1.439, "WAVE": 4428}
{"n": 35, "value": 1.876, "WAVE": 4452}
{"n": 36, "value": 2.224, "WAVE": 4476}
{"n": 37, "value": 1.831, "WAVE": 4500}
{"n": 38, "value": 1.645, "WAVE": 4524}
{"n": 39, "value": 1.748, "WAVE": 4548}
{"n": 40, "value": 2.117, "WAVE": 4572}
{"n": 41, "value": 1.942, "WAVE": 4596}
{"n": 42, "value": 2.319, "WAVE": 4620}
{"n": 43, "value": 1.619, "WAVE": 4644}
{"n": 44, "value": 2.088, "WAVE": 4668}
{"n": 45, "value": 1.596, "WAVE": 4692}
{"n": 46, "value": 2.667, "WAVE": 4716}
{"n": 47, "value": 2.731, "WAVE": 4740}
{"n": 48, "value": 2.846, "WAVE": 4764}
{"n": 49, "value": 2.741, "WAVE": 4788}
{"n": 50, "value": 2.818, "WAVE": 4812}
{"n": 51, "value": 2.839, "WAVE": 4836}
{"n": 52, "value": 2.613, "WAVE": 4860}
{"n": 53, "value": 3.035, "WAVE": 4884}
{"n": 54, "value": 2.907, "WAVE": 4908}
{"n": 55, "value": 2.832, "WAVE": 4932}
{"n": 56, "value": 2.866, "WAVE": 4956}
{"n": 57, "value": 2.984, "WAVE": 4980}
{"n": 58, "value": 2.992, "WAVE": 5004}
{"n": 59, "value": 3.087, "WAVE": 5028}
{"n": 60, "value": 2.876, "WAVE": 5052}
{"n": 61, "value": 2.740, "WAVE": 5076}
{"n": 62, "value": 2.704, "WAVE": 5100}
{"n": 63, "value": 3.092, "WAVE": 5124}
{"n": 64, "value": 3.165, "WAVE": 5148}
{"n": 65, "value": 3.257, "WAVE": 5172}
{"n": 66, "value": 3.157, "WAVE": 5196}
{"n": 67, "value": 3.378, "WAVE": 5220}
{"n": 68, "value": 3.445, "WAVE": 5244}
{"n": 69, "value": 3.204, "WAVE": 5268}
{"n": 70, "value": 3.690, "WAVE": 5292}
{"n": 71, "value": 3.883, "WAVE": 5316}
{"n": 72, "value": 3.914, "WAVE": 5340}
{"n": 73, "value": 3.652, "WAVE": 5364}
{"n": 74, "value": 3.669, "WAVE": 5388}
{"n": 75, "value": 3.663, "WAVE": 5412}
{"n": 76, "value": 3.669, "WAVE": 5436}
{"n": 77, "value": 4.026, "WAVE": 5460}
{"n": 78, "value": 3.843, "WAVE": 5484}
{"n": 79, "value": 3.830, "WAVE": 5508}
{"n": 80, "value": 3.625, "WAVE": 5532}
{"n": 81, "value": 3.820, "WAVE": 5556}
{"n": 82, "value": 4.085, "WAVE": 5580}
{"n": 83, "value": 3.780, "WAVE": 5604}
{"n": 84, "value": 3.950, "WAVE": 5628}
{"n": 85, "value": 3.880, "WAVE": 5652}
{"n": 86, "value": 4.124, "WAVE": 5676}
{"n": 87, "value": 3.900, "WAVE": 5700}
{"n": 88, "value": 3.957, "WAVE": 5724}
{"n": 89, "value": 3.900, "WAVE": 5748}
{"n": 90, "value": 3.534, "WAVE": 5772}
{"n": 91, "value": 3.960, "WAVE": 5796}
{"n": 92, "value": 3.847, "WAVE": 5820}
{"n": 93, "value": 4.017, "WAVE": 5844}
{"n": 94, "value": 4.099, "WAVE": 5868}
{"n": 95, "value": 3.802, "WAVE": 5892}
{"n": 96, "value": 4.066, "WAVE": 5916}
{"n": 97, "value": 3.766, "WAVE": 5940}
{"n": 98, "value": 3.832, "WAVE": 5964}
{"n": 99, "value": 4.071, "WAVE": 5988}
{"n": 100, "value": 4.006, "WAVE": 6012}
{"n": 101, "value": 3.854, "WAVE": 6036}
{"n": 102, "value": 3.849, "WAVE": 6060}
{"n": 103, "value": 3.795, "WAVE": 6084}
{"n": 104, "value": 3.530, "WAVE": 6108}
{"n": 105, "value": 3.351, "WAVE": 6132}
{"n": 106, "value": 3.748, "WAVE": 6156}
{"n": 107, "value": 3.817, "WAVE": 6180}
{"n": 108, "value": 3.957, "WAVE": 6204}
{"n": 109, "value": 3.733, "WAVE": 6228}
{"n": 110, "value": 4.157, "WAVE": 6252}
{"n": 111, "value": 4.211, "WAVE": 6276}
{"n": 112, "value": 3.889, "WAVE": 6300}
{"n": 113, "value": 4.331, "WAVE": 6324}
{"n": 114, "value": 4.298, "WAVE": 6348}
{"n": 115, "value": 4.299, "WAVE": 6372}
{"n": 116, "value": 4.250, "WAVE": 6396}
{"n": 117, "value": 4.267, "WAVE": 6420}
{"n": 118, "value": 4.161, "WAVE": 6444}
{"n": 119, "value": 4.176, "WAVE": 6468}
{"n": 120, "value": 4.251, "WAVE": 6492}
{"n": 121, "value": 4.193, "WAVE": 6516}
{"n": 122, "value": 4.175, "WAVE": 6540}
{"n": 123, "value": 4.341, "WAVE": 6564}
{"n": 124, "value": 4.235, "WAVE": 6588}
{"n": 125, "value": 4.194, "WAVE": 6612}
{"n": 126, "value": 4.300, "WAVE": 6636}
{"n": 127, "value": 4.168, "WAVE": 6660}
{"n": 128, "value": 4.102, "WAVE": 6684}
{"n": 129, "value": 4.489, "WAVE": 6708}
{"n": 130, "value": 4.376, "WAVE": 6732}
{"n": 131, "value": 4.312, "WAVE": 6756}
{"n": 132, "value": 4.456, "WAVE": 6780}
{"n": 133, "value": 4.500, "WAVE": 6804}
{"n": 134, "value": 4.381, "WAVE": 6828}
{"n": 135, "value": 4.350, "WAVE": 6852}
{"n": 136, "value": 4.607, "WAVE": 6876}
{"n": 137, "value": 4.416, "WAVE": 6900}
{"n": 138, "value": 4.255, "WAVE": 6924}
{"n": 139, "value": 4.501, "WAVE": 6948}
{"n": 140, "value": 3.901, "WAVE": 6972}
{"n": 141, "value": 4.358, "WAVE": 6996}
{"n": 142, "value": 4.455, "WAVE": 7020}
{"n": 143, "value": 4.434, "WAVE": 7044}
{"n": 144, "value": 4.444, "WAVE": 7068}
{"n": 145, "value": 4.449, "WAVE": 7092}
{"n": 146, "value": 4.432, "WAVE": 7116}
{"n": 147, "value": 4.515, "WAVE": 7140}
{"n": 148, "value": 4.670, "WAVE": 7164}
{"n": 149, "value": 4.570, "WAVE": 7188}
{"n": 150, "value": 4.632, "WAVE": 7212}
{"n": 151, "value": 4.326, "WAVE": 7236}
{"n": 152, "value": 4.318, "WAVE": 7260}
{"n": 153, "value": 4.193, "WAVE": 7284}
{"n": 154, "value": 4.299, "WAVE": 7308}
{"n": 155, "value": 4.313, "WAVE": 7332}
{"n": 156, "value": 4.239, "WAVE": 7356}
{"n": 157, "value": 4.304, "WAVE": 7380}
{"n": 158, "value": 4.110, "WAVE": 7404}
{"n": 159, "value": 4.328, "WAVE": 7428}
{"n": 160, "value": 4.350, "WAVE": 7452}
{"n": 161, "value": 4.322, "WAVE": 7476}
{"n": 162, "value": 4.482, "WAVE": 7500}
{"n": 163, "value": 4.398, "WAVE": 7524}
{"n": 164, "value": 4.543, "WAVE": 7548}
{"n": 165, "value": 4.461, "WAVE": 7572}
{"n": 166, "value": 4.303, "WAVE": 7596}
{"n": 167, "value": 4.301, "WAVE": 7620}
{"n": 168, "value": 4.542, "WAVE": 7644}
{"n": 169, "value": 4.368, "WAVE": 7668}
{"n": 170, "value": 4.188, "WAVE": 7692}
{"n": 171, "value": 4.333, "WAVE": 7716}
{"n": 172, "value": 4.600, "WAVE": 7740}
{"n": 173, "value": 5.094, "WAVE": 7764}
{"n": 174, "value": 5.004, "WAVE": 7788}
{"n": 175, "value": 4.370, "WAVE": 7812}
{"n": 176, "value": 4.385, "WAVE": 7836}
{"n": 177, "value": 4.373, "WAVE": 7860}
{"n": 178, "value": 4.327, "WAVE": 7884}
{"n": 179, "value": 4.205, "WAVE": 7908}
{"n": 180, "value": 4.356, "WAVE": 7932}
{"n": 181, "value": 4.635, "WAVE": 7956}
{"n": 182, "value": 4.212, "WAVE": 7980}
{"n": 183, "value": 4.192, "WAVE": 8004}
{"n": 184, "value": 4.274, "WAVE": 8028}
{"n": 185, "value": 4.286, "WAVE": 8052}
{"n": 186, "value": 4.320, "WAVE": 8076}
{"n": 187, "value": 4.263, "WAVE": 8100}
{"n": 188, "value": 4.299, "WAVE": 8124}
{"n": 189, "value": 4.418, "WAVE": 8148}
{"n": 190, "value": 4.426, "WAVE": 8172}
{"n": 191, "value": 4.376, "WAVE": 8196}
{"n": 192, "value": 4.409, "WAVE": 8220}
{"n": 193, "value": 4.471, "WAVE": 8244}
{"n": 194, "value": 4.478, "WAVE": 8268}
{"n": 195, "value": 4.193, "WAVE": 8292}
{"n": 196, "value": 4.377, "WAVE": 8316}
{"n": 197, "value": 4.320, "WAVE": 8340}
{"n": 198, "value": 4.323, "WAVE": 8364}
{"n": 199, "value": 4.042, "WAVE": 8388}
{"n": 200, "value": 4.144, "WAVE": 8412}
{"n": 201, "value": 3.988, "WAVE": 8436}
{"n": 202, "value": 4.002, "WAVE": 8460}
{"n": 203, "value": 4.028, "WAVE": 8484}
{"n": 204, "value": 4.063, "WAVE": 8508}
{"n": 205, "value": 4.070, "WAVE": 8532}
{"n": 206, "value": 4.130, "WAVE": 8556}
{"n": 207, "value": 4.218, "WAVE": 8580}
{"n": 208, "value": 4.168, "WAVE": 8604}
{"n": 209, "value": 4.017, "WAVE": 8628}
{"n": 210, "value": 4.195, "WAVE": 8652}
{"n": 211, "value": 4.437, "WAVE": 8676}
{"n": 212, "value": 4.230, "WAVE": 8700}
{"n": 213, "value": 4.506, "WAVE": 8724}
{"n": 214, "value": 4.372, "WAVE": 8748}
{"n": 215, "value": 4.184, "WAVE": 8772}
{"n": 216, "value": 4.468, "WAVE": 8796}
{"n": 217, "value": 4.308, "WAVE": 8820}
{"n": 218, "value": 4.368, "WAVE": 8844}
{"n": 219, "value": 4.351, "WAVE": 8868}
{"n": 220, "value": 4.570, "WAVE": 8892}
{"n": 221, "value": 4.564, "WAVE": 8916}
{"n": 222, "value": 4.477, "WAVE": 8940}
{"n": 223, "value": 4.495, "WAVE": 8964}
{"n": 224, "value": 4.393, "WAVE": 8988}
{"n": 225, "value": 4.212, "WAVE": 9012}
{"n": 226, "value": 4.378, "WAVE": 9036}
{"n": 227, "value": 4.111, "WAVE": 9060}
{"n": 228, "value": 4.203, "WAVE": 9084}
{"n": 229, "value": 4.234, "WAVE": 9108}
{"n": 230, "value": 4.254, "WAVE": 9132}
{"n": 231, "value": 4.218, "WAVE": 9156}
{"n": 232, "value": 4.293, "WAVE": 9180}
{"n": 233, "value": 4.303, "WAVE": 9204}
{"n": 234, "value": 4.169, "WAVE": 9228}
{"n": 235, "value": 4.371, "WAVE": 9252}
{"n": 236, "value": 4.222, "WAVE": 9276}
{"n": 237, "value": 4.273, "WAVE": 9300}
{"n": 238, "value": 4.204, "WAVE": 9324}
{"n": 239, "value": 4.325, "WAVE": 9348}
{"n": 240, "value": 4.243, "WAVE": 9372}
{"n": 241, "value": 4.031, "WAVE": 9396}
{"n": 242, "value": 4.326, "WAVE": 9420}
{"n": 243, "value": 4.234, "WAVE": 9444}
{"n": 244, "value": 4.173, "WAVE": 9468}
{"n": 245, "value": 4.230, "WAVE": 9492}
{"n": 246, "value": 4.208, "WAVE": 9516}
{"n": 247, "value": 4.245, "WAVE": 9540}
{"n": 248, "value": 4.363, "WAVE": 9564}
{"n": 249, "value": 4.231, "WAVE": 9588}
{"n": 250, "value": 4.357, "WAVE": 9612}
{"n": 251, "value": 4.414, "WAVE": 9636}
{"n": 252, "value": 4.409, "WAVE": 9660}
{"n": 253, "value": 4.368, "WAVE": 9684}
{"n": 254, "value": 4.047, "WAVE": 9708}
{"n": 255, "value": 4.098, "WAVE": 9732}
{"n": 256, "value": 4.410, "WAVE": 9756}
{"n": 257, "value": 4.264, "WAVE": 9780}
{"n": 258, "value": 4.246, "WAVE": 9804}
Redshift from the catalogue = 0.182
